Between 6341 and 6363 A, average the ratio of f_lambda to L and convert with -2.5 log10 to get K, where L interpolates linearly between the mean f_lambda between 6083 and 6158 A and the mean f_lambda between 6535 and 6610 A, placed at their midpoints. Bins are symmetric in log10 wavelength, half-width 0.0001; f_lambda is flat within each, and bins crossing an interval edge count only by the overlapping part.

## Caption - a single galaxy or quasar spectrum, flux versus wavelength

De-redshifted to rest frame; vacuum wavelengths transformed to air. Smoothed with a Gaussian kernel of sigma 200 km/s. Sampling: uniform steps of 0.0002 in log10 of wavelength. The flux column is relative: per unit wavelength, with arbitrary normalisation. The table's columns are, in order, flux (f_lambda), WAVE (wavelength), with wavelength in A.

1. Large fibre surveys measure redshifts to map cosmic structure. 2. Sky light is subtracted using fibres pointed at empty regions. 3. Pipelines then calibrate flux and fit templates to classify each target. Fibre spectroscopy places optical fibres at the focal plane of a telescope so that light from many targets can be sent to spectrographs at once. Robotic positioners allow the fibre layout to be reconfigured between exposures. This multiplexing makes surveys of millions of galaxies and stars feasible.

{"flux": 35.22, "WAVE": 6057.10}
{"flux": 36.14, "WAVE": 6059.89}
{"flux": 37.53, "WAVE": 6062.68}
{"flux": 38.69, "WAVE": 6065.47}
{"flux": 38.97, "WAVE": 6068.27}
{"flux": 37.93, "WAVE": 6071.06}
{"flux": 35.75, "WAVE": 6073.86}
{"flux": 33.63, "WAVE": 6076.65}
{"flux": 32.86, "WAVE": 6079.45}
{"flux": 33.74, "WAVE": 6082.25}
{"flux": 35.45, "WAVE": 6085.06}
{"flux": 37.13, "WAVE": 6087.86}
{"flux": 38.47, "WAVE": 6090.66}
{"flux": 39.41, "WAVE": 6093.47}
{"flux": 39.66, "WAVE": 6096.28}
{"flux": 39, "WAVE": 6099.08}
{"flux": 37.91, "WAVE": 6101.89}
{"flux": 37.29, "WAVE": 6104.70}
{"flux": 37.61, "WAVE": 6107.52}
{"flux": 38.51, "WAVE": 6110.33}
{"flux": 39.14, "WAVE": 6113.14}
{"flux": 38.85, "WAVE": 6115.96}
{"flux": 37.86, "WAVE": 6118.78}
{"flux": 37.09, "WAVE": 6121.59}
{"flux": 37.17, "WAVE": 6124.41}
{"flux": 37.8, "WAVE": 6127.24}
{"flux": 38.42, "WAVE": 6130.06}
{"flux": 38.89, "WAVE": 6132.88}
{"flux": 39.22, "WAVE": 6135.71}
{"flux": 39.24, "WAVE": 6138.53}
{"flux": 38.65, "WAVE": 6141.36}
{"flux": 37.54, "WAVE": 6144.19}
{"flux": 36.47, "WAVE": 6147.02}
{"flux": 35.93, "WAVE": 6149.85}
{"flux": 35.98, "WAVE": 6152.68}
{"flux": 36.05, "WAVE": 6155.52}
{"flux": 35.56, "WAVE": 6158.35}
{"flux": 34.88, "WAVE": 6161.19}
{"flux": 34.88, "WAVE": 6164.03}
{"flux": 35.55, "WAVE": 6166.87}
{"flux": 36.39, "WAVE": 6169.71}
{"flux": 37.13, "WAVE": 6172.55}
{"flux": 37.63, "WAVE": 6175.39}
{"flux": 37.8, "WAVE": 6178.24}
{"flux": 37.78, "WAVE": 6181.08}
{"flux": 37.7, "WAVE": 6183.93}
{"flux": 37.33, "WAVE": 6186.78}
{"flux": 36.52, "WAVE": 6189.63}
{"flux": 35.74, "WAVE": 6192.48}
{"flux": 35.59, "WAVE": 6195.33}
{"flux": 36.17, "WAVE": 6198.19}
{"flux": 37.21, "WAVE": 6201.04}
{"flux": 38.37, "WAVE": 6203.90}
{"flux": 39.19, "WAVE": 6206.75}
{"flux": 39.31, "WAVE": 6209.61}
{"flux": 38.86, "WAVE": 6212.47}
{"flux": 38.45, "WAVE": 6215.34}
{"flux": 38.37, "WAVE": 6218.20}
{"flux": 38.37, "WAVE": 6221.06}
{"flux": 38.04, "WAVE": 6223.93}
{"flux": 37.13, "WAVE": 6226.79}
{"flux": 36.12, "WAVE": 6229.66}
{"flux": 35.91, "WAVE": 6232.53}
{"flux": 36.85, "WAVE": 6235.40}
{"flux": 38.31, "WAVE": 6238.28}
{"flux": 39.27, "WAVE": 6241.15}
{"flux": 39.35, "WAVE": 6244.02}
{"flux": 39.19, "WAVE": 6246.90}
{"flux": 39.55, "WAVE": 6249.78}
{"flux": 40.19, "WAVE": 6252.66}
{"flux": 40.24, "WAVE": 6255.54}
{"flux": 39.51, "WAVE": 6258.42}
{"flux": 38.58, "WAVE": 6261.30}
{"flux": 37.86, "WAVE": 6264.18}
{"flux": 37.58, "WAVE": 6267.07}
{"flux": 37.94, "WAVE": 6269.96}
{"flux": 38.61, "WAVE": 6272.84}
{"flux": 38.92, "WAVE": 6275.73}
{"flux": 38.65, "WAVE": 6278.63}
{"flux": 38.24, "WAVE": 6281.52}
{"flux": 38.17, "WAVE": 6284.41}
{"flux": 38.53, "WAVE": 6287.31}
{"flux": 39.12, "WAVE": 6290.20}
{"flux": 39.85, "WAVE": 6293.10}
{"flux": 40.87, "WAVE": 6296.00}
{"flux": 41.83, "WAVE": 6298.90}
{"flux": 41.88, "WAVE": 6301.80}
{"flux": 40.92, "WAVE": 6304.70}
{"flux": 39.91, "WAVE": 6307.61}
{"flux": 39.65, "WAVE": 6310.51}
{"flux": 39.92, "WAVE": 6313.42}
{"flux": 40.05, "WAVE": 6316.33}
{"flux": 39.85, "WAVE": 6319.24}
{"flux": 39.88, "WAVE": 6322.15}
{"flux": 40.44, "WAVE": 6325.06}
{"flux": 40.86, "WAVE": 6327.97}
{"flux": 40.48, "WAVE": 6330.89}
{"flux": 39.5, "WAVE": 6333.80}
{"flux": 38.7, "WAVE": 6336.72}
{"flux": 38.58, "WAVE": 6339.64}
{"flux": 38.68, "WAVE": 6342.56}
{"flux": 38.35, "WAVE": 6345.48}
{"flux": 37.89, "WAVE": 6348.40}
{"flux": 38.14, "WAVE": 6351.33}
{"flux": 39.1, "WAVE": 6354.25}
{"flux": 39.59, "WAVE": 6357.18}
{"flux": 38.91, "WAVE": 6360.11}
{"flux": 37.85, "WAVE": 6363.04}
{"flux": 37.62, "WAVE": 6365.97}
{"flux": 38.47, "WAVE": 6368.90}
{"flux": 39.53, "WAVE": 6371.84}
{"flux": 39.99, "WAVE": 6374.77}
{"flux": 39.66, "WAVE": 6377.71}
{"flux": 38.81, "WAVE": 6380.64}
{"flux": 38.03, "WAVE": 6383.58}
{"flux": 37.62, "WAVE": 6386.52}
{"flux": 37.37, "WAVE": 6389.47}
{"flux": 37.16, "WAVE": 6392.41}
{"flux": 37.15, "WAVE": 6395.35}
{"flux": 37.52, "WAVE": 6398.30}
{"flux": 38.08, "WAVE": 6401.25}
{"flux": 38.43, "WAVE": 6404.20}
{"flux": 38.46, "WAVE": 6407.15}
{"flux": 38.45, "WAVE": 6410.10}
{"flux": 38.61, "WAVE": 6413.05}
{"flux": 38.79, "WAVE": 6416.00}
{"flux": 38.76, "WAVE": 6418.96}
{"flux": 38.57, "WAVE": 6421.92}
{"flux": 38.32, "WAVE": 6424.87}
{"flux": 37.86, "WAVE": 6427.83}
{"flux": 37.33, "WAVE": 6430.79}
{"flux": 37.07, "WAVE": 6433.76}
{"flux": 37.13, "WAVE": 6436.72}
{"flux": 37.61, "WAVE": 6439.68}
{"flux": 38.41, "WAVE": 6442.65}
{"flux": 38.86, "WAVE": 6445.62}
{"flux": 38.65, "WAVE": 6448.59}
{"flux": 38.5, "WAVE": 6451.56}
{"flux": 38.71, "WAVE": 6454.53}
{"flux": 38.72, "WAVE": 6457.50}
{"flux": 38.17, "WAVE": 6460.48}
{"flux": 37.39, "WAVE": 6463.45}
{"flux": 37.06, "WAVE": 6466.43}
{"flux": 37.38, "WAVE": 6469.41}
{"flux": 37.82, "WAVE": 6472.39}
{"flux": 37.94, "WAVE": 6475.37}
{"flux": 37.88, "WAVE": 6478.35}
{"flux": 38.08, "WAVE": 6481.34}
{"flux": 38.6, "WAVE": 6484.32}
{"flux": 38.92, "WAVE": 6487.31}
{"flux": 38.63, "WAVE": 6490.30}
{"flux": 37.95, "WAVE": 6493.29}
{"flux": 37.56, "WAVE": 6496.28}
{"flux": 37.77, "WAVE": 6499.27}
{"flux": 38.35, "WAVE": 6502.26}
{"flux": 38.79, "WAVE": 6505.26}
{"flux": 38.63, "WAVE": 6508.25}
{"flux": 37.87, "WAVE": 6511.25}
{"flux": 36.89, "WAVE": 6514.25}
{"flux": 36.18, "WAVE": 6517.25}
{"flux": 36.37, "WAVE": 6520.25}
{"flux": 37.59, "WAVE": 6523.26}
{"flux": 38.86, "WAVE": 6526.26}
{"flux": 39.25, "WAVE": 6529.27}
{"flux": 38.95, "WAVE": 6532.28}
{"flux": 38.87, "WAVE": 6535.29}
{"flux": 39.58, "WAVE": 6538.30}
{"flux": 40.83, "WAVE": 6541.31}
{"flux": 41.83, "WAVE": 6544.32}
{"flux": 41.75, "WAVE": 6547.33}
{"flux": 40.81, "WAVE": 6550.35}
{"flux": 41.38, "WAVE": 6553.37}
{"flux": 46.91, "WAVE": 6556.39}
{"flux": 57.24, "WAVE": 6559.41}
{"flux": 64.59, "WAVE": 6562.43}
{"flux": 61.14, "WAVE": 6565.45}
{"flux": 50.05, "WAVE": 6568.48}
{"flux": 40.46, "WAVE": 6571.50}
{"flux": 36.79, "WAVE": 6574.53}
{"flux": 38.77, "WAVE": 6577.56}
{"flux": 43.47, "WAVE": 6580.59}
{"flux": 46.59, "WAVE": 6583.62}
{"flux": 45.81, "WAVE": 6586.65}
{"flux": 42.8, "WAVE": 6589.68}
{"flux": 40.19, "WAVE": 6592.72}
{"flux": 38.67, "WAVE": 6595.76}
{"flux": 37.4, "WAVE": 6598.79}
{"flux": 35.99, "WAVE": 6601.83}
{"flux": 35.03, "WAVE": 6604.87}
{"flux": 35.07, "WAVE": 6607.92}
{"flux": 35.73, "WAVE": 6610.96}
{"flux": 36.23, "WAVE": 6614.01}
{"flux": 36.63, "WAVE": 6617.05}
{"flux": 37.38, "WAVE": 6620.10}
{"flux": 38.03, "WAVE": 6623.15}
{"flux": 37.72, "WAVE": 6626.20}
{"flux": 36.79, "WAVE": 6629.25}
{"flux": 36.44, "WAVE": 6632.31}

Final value 0.05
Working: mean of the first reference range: 37.8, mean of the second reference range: 43.3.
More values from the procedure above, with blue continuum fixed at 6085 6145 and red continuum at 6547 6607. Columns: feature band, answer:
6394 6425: 0.10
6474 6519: 0.14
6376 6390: 0.09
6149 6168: 0.10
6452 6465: 0.12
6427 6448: 0.13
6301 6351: 0.04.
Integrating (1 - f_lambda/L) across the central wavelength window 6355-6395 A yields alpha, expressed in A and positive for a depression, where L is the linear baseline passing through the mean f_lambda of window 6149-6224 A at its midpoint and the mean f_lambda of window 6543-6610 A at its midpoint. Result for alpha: 1.77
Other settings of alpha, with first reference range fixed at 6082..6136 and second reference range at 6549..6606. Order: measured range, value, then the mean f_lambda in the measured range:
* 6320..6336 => 0.3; 40.2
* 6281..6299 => 0.5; 39.4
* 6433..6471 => 4.2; 38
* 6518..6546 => 3.1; 39.1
